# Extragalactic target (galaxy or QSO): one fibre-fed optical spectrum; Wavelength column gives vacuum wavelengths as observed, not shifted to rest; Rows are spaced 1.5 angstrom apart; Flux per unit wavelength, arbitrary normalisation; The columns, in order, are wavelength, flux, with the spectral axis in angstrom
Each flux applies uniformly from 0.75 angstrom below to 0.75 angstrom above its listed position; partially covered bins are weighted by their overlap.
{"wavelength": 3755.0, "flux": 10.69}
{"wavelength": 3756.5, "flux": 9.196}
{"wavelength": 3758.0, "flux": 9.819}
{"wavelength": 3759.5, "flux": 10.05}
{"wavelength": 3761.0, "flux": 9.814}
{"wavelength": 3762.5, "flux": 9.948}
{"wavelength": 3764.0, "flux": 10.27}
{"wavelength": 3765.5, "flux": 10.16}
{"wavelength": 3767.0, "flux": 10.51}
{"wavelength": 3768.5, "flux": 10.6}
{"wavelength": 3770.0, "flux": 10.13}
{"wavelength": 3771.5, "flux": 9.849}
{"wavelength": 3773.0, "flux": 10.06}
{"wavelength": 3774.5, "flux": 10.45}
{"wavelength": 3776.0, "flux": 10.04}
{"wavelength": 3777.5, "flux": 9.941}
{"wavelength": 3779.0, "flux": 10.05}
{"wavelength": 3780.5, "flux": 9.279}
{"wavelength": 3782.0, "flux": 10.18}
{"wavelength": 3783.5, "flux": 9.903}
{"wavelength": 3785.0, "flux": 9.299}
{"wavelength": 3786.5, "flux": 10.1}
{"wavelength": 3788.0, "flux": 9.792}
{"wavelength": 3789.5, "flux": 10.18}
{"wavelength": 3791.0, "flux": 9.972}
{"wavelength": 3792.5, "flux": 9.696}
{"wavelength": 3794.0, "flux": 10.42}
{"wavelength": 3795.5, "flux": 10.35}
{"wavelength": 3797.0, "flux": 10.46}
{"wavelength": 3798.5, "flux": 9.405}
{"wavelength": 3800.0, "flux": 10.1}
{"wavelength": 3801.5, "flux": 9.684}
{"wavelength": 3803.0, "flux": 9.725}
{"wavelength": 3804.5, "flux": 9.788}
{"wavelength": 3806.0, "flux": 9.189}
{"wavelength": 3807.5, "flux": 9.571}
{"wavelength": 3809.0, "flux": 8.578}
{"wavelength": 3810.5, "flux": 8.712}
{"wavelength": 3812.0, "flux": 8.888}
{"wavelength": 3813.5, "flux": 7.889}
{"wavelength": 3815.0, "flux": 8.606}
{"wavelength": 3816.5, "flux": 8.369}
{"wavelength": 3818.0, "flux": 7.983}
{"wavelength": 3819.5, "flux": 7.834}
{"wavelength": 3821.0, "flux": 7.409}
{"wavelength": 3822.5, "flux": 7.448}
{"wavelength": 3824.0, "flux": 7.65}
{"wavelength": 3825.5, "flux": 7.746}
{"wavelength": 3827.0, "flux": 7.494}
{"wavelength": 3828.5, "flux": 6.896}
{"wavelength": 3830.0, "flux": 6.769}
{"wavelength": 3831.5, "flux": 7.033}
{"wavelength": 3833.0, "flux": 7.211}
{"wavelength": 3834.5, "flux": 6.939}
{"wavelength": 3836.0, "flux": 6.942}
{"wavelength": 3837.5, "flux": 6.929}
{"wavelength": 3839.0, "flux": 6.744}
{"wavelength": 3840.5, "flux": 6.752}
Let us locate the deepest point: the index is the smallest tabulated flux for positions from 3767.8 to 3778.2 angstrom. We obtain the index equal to 9.849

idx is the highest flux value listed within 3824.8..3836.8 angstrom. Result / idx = 7.746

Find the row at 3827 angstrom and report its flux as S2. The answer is 7.494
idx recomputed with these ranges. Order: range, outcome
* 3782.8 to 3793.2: 10.18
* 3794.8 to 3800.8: 10.46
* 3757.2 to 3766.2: 10.27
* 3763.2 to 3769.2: 10.6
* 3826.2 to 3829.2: 7.494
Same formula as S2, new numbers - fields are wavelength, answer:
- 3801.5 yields 9.684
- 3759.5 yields 10.05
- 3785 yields 9.299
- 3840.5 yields 6.752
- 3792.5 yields 9.696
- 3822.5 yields 7.448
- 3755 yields 10.69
